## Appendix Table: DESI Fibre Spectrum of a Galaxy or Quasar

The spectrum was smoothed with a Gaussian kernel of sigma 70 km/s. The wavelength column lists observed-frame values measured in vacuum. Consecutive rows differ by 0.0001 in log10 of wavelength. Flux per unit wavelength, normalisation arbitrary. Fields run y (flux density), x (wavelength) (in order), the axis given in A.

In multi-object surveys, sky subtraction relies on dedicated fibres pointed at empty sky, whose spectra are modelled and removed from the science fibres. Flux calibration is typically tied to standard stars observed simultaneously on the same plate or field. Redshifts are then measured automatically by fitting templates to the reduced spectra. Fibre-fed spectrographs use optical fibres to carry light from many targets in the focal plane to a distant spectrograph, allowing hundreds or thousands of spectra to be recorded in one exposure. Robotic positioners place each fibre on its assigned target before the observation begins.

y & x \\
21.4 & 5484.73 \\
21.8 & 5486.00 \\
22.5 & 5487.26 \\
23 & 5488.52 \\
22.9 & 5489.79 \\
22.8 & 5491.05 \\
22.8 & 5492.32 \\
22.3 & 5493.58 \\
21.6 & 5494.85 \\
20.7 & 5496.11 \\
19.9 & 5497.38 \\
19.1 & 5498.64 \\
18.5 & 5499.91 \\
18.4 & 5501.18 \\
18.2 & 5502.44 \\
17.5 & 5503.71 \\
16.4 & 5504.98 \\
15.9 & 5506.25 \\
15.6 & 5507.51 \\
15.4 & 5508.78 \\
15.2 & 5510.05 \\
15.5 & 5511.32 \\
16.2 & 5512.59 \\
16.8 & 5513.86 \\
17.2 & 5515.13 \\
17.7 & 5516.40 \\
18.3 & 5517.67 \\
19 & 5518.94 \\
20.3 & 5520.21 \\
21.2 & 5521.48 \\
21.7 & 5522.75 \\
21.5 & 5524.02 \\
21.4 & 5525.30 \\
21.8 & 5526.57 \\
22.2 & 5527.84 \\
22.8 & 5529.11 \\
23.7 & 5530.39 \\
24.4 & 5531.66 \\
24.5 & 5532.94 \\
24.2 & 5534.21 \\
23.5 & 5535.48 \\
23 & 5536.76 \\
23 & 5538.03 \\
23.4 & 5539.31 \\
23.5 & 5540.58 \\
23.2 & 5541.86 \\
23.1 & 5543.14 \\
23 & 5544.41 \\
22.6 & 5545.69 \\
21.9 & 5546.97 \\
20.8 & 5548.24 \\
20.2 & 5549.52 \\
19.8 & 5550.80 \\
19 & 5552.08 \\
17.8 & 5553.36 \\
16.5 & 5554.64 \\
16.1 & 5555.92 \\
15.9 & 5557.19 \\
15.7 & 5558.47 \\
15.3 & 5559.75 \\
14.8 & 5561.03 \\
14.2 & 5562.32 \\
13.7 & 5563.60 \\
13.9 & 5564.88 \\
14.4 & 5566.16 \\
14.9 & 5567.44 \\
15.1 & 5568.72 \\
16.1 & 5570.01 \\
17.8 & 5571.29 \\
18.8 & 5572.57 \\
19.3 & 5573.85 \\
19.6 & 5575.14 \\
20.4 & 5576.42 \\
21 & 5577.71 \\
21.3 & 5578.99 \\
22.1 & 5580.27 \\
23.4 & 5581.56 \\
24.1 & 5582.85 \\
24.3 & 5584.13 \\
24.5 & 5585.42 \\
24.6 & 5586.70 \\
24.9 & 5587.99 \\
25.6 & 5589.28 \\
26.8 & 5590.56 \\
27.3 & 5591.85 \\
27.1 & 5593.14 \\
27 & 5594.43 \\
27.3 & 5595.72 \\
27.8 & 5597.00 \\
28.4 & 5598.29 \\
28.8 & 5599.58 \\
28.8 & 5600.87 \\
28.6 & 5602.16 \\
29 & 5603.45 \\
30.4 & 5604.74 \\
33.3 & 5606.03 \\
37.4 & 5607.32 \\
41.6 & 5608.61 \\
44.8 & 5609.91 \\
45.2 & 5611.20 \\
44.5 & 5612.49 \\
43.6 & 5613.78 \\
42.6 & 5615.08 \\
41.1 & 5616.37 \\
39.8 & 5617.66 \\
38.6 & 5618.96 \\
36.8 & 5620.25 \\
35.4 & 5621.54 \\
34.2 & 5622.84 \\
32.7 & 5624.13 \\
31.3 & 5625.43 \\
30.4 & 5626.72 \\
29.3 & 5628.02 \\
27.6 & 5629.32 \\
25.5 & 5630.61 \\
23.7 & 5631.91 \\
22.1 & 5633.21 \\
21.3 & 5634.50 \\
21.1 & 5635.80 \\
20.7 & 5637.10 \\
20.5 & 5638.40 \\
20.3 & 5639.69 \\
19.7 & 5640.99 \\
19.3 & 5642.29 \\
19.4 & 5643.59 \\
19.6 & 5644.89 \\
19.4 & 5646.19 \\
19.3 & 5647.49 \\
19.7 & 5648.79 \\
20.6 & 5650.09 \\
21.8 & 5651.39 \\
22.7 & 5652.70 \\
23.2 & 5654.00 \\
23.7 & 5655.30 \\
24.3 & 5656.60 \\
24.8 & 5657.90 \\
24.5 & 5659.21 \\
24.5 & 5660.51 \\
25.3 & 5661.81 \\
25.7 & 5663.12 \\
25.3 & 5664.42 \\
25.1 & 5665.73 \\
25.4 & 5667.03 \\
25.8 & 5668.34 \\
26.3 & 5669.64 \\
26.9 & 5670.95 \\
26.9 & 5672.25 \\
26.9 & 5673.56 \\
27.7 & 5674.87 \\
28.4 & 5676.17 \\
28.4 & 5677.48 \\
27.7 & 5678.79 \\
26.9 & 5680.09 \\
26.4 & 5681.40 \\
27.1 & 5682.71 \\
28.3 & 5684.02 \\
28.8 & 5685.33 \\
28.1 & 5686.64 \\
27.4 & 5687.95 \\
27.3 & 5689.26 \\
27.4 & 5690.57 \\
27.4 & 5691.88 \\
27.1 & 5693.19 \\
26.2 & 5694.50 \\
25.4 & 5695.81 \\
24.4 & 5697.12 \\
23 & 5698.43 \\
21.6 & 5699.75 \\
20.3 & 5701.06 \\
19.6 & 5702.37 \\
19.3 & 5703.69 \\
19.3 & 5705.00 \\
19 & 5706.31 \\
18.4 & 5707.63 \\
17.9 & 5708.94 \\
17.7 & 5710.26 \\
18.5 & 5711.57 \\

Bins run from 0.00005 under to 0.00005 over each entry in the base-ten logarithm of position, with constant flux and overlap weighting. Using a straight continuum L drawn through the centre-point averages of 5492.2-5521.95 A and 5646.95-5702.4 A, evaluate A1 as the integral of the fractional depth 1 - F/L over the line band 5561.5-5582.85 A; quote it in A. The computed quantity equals 3.0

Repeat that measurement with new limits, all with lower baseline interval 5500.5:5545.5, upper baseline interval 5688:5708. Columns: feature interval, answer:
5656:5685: -4.5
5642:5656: 1.0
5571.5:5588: -0.6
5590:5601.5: -3.3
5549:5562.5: 2.5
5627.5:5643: -0.2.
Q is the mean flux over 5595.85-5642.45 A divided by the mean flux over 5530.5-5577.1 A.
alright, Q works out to 1.62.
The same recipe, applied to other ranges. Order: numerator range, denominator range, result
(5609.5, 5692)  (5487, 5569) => 1.41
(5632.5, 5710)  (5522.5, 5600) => 1.11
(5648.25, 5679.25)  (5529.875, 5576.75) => 1.30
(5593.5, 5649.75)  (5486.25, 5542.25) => 1.45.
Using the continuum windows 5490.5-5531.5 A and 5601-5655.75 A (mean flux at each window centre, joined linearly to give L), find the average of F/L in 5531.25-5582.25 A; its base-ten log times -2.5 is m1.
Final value 0.18 mag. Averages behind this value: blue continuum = 19.4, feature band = 19.5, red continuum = 29.1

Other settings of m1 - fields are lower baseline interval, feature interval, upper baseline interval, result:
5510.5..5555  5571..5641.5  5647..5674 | -0.246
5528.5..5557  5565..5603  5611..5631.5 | 0.265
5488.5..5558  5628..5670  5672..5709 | 0.046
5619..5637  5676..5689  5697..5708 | -0.220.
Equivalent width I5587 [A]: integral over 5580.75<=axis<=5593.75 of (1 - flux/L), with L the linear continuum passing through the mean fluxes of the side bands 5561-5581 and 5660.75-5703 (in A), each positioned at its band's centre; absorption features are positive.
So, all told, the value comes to -4.5 A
